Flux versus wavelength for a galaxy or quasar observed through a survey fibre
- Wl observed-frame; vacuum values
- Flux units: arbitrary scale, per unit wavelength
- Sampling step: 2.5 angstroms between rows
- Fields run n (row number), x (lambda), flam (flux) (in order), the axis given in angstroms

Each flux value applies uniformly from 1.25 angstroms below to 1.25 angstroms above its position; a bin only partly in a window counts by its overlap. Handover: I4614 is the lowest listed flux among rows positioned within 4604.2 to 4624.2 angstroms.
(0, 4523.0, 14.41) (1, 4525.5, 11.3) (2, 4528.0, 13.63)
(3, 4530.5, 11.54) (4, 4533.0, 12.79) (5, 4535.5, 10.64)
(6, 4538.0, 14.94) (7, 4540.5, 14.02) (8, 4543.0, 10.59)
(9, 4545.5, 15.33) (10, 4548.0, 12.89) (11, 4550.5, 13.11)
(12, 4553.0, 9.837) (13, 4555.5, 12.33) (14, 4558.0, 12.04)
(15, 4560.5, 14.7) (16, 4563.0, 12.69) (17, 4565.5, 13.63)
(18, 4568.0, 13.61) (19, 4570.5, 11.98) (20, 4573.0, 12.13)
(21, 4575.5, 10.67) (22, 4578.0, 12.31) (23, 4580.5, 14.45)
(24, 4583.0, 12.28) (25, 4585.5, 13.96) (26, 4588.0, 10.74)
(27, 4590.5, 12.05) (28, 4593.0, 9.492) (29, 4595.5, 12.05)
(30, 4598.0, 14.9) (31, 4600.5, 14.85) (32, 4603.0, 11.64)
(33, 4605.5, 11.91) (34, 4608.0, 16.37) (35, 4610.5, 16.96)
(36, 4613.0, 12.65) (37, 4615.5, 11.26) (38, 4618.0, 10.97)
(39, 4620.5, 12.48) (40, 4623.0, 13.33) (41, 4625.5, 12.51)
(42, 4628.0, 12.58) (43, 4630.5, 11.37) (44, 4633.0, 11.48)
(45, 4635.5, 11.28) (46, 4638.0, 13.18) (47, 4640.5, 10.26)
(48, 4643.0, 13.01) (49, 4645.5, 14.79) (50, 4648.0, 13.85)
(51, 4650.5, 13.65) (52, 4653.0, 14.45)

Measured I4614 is 10.97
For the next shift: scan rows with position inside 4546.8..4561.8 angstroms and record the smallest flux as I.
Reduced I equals 9.837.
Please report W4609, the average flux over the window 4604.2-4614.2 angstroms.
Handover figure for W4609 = 14.5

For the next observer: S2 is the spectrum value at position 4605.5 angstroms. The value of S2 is 11.91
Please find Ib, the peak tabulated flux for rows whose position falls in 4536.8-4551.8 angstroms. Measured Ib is 15.33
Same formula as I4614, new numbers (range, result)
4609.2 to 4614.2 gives 12.65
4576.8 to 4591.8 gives 10.74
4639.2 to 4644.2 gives 10.26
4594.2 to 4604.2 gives 11.64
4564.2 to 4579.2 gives 10.67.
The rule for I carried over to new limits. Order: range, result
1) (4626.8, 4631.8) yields 11.37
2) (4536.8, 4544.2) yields 10.59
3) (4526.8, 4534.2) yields 11.54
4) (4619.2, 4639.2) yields 11.28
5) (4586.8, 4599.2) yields 9.492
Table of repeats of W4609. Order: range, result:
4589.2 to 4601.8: 12.7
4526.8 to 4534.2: 12.6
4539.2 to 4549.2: 13.2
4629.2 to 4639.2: 11.8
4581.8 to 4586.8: 13.1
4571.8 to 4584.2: 12.4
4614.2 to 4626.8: 12.1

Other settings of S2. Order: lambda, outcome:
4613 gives 12.65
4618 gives 10.97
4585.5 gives 13.96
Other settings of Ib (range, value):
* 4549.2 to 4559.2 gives 13.11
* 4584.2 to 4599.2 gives 14.9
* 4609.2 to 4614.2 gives 16.96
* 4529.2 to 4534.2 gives 12.79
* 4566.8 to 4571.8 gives 13.61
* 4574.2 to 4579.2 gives 12.31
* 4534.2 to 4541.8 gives 14.94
